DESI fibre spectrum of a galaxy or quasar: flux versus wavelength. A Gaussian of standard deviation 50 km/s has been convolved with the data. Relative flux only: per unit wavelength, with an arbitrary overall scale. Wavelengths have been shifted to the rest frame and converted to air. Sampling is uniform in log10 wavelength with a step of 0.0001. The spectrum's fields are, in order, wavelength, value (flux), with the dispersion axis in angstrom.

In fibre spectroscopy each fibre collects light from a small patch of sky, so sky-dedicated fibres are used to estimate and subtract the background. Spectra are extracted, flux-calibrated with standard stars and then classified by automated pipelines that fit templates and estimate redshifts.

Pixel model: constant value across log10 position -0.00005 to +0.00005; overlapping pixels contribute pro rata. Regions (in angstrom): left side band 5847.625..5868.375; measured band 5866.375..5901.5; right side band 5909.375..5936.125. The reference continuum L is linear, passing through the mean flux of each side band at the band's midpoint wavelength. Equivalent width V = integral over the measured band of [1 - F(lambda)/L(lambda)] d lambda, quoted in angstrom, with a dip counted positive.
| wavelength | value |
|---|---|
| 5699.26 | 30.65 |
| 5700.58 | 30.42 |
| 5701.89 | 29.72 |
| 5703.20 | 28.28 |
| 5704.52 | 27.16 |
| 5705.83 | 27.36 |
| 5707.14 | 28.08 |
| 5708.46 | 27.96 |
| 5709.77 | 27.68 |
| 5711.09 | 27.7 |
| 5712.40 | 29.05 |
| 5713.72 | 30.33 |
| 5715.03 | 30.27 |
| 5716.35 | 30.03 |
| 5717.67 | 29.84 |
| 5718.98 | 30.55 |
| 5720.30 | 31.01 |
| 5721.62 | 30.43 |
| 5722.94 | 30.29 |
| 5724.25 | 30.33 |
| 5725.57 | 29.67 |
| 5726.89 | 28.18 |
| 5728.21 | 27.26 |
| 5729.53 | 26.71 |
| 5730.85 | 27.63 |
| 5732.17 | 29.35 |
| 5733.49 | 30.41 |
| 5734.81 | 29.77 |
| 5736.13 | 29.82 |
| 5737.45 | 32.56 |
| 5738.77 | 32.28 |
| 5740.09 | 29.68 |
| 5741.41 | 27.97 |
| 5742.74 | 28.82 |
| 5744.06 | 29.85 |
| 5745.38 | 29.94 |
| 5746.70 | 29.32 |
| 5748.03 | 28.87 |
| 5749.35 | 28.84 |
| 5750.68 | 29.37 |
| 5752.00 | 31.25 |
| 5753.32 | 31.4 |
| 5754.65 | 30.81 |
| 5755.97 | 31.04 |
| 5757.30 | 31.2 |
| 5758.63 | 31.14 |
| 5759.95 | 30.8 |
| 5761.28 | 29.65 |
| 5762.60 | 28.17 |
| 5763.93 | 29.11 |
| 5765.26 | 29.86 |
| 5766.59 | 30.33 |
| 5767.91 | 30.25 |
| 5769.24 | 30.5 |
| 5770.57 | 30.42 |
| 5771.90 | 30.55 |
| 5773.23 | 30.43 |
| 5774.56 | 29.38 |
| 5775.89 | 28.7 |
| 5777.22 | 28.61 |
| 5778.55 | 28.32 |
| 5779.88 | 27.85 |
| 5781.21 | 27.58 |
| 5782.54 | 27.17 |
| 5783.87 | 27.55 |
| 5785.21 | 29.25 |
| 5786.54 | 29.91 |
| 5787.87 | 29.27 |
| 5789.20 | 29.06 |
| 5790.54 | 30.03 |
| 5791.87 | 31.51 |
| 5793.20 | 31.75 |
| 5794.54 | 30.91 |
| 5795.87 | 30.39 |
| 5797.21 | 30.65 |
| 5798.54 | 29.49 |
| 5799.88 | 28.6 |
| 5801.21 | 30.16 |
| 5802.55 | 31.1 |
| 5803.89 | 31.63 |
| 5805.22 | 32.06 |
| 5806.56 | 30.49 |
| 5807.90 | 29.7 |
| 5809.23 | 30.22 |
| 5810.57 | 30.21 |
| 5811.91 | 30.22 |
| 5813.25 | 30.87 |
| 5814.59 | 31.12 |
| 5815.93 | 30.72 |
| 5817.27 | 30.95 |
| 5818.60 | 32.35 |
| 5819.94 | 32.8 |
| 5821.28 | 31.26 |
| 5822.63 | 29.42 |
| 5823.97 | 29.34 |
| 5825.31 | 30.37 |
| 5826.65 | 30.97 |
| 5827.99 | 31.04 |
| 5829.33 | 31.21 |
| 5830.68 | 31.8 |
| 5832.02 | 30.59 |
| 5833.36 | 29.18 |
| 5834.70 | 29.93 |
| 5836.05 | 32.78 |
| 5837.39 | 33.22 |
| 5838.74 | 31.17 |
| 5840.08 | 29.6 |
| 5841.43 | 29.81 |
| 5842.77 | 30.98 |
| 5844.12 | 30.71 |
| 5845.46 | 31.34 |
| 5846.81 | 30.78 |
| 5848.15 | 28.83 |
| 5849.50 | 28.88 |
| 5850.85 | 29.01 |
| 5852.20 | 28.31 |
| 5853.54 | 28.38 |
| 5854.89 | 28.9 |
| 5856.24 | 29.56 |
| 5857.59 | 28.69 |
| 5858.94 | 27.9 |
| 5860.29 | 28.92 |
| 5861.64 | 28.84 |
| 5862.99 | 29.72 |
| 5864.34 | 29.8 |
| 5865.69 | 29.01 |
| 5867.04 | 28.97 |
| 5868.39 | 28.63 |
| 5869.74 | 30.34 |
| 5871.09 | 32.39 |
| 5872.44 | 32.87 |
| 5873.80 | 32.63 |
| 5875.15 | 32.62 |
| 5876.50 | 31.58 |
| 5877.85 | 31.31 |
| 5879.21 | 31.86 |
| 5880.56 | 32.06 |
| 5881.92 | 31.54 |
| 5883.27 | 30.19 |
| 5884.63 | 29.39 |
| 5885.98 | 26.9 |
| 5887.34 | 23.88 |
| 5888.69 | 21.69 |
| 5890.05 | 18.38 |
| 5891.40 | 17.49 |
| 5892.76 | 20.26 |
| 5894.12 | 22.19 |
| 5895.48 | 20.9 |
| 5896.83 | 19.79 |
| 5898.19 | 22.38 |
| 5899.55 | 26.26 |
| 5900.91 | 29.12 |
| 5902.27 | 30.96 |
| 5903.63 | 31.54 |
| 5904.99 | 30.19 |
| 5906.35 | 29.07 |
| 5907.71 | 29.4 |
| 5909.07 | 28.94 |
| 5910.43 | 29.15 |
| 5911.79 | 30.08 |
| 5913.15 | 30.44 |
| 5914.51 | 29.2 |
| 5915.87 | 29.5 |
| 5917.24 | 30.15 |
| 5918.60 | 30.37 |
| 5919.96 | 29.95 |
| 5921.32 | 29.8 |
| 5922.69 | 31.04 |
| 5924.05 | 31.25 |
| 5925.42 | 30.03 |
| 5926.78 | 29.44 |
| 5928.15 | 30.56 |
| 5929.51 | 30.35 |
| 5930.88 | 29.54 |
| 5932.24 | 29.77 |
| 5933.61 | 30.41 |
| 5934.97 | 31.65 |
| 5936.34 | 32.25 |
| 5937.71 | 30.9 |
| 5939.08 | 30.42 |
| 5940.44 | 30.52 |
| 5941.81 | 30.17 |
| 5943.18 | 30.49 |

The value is 2.7 angstrom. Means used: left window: 28.9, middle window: 27.1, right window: 30.2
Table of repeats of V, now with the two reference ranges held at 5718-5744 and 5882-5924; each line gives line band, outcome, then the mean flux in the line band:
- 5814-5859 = -3.69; 30.4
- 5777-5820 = -2.15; 30.1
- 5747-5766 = -0.55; 30.1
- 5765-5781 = -0.29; 29.5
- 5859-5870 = -0.60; 29.2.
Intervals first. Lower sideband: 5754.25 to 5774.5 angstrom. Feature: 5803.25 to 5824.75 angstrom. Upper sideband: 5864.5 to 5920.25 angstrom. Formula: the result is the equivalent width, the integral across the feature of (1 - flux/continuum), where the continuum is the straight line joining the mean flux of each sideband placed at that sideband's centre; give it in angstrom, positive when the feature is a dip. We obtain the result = -1.02 angstrom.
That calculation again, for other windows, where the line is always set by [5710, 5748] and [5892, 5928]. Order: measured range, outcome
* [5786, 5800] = -0.5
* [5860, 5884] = -2.0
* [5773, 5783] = 0.3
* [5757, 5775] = -0.5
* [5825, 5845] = -1.5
